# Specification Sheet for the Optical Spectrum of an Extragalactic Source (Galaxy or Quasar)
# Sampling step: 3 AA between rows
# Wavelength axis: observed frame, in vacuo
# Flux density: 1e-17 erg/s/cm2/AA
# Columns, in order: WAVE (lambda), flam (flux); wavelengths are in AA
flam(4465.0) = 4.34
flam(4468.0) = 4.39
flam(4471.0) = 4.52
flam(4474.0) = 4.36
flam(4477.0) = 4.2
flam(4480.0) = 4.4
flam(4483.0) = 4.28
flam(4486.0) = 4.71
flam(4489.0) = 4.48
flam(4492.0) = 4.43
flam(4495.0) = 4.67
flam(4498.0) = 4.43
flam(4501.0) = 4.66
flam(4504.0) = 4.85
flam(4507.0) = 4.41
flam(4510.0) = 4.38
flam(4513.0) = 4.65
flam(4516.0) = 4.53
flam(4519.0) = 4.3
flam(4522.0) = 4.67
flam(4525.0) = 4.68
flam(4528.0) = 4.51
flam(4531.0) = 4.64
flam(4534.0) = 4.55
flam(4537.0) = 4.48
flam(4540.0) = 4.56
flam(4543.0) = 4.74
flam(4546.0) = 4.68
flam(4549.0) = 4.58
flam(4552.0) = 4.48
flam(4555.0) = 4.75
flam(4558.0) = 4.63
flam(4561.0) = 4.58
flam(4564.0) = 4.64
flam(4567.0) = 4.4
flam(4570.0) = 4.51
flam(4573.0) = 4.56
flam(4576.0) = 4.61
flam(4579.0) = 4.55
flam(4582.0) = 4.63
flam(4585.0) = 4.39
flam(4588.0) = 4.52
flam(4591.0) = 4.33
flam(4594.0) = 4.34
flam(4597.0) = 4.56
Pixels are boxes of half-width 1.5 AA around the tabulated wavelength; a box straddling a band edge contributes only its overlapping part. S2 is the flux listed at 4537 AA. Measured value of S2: 4.48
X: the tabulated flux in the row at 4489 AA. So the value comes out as 4.48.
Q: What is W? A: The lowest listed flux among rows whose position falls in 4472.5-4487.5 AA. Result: 4.2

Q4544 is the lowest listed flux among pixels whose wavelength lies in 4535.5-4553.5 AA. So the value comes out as 4.48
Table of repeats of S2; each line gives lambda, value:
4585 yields 4.39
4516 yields 4.53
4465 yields 4.34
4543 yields 4.74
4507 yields 4.41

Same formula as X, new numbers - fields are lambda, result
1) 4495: 4.67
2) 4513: 4.65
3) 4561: 4.58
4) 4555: 4.75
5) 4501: 4.66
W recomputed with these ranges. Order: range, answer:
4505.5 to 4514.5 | 4.38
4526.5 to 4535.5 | 4.51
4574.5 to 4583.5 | 4.55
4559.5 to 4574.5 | 4.4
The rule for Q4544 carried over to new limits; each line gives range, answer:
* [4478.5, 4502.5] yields 4.28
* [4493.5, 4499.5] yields 4.43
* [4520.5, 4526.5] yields 4.67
